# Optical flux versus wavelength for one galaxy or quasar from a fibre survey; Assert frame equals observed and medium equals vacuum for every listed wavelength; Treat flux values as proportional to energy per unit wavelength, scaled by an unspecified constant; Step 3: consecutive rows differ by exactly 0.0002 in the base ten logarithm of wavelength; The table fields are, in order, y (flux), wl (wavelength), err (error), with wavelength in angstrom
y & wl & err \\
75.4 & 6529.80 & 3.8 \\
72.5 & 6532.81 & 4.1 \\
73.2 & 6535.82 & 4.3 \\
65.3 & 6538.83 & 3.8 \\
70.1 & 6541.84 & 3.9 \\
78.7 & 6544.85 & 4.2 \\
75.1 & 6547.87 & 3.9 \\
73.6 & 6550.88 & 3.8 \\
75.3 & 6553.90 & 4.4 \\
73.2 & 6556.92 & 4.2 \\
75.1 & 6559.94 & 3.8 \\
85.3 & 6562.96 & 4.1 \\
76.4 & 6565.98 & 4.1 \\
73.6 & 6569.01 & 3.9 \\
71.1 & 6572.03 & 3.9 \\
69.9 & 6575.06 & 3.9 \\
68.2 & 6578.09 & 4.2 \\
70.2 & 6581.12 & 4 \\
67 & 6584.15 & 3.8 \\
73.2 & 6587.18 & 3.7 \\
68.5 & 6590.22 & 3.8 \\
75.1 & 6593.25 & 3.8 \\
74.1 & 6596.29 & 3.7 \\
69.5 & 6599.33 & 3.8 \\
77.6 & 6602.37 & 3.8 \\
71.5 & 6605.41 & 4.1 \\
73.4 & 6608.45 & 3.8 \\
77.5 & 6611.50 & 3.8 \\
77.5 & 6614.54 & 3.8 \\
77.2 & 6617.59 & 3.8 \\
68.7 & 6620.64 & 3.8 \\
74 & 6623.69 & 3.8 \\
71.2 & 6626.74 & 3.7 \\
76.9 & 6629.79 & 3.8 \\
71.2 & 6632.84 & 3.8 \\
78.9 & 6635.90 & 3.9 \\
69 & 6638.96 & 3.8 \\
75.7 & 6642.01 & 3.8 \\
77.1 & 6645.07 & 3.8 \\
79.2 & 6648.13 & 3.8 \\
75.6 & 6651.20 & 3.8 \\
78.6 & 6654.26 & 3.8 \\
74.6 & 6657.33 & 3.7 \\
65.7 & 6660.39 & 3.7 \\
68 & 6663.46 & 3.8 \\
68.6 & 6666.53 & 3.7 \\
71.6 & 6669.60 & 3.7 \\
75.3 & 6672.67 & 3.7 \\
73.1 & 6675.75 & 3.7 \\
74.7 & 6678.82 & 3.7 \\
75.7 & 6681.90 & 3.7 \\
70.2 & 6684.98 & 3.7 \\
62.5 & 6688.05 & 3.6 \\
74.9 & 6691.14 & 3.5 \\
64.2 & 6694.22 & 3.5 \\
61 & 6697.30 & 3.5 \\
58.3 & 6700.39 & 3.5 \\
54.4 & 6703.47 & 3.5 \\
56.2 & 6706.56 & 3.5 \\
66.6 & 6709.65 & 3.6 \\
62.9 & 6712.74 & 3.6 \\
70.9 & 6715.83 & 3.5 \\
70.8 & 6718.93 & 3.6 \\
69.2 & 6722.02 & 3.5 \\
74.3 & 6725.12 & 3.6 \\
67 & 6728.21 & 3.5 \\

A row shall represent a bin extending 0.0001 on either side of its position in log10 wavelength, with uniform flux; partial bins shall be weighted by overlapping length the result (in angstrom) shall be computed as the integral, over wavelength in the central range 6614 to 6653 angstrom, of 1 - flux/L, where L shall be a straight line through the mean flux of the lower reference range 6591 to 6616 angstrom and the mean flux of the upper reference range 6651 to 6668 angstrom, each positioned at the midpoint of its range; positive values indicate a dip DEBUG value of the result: -1.0 angstrom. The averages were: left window 74.4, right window 71.6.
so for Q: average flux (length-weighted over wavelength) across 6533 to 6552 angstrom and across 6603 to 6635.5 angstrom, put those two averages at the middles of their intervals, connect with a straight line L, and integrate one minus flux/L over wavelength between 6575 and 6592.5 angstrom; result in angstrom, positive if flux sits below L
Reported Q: 0.9 angstrom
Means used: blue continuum 72.7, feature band 69.7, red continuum 74.2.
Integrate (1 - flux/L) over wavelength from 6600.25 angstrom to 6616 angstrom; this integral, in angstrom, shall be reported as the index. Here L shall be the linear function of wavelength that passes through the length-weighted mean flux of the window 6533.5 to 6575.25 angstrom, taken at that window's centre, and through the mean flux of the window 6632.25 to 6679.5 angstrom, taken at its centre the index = -0.3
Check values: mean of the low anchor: 74.1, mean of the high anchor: 73.6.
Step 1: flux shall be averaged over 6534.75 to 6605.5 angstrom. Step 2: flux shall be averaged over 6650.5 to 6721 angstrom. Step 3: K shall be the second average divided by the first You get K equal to 0.94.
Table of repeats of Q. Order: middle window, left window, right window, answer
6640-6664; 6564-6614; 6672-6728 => -1.7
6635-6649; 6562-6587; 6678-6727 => -1.3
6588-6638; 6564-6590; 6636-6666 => -0.9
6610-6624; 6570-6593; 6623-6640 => -0.5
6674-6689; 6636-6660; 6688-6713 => -1.0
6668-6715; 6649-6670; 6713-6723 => 2.5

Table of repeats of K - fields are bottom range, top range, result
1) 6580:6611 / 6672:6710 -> 0.92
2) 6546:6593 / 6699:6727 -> 0.89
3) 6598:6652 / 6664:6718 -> 0.90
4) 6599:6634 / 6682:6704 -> 0.88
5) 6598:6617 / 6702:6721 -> 0.85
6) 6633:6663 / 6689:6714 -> 0.84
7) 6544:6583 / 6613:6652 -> 1.01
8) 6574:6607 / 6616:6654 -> 1.05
